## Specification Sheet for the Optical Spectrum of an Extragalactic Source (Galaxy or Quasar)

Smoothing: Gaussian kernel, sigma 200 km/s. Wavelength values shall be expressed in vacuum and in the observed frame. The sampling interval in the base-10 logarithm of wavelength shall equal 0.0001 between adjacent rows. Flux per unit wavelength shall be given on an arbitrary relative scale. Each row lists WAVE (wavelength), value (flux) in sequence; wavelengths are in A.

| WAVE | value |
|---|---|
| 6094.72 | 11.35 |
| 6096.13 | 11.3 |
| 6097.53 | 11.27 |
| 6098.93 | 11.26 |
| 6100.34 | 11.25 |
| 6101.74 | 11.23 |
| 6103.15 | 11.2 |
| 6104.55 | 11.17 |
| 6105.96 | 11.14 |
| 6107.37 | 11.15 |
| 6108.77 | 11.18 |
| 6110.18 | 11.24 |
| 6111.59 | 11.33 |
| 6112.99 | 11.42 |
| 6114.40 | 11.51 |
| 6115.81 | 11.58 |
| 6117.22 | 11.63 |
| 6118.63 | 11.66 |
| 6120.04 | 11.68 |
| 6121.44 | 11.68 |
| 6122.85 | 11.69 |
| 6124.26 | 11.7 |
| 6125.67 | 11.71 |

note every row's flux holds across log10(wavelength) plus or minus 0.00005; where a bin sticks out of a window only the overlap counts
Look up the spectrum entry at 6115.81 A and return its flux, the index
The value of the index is 11.58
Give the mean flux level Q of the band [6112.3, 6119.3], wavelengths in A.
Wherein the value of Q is 11.5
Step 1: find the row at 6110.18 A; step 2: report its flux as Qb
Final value 11.24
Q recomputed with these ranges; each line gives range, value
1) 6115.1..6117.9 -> 11.6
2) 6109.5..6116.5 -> 11.4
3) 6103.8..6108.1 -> 11.2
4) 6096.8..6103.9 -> 11.3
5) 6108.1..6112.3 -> 11.3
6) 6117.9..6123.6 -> 11.7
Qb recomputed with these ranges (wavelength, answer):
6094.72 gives 11.35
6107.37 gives 11.15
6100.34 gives 11.25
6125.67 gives 11.71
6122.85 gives 11.69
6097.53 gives 11.27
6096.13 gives 11.3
